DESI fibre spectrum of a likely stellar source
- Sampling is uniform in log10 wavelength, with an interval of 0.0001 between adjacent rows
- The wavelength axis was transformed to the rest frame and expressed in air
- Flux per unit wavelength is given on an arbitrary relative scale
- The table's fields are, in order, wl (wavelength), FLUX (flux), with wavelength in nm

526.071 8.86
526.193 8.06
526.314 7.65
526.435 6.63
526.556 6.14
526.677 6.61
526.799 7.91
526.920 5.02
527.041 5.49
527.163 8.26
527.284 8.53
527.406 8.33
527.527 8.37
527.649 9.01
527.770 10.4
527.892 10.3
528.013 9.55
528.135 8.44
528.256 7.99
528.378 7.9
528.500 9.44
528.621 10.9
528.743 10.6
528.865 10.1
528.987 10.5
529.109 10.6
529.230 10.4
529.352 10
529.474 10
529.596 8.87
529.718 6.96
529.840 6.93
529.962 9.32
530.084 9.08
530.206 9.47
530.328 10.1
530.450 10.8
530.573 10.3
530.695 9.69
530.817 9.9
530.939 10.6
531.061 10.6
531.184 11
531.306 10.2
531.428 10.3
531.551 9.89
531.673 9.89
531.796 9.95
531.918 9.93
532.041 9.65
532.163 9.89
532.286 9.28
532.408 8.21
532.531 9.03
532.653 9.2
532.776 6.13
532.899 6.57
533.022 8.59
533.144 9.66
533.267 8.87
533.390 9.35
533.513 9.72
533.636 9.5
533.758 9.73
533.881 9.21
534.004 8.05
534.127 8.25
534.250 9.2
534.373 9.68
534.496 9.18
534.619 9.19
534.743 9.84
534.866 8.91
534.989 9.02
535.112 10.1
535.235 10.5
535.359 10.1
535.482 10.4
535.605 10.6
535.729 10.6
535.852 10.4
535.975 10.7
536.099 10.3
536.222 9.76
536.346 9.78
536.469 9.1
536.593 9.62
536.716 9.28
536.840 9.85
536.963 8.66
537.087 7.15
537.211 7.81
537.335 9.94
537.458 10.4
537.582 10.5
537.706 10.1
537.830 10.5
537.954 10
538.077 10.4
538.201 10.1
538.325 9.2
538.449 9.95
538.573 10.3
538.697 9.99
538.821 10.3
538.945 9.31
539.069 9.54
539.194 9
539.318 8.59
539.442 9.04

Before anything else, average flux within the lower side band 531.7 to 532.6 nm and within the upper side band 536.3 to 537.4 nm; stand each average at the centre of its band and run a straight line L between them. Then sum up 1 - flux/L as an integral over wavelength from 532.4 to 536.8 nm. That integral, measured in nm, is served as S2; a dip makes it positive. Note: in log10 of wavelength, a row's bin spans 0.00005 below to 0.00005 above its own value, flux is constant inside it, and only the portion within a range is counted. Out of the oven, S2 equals -0.07 nm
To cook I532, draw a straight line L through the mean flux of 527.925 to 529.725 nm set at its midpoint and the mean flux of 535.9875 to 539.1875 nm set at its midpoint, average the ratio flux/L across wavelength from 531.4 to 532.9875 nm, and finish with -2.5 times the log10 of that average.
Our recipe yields 0.068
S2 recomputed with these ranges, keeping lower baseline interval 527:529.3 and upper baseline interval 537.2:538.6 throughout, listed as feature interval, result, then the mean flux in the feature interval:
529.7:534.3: 0.11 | 9.31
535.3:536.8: -0.03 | 10.1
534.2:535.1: 0.04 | 9.33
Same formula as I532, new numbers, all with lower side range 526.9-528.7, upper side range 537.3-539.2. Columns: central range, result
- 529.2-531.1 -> -0.07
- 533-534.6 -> 0.03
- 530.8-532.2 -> -0.12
